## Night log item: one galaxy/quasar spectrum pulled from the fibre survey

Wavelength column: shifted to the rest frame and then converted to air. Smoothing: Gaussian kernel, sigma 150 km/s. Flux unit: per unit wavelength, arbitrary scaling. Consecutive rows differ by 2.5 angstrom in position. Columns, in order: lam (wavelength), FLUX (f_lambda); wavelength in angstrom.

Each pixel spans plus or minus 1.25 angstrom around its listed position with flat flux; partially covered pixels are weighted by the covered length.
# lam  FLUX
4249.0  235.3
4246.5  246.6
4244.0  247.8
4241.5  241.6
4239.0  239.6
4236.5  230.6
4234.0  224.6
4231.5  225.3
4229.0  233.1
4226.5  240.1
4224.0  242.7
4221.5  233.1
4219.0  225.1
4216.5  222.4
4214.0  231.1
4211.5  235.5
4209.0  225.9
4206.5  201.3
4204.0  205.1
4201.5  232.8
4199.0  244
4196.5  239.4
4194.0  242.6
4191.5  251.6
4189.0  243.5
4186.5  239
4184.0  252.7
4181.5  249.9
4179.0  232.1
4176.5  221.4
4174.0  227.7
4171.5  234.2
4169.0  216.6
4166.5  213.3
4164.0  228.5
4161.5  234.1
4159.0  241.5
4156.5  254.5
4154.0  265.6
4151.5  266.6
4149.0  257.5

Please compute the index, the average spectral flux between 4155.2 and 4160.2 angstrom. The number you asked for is 248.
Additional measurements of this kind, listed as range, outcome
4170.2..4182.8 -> 233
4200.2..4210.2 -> 216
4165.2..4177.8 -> 223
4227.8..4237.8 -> 228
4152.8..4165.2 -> 245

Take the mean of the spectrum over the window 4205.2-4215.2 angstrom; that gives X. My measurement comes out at 223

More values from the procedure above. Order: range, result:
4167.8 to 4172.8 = 226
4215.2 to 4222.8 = 227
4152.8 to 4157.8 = 260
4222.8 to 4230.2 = 239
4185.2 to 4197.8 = 243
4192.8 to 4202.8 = 240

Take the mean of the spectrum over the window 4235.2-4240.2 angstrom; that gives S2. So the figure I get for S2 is 235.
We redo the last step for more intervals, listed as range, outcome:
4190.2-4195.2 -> 247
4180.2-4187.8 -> 247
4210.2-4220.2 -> 229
